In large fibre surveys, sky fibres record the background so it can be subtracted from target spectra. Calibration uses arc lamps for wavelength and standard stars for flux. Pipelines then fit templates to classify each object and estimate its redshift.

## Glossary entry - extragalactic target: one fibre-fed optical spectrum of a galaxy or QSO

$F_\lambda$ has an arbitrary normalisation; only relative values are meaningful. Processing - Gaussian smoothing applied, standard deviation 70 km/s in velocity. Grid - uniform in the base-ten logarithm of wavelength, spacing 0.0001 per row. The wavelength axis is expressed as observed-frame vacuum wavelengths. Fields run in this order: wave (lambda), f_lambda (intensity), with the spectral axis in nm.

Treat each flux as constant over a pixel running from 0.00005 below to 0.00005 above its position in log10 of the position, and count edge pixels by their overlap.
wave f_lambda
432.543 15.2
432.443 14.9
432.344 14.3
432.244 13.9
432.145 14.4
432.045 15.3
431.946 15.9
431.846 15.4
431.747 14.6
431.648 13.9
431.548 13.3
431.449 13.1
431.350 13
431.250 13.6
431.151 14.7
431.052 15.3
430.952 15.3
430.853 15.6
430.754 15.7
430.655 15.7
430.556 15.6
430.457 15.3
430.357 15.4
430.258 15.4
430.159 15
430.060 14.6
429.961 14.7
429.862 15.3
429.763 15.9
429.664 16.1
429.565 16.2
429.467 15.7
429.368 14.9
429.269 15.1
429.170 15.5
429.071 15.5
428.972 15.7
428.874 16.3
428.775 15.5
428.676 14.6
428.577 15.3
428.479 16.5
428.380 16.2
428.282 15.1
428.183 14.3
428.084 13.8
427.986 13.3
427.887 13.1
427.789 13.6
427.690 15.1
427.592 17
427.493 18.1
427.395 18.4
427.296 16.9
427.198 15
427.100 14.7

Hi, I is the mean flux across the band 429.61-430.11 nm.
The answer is 15.3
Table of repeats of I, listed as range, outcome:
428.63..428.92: 15.4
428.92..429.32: 15.5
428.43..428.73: 15.5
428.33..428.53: 16.4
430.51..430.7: 15.7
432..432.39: 14.4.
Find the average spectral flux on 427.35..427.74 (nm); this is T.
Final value 17.1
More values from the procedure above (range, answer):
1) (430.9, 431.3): 14.7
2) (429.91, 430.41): 15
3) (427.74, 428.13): 13.5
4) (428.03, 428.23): 14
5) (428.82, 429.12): 15.8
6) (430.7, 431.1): 15.5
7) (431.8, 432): 15.6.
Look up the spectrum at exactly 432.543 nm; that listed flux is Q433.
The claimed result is 15.2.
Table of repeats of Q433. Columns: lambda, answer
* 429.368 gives 14.9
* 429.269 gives 15.1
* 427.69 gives 15.1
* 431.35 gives 13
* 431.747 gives 14.6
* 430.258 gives 15.4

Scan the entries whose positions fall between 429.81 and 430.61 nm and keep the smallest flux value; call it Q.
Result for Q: 14.6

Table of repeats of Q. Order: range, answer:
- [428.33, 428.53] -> 16.2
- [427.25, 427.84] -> 13.6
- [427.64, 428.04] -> 13.1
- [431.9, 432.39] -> 13.9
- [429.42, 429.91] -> 15.3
